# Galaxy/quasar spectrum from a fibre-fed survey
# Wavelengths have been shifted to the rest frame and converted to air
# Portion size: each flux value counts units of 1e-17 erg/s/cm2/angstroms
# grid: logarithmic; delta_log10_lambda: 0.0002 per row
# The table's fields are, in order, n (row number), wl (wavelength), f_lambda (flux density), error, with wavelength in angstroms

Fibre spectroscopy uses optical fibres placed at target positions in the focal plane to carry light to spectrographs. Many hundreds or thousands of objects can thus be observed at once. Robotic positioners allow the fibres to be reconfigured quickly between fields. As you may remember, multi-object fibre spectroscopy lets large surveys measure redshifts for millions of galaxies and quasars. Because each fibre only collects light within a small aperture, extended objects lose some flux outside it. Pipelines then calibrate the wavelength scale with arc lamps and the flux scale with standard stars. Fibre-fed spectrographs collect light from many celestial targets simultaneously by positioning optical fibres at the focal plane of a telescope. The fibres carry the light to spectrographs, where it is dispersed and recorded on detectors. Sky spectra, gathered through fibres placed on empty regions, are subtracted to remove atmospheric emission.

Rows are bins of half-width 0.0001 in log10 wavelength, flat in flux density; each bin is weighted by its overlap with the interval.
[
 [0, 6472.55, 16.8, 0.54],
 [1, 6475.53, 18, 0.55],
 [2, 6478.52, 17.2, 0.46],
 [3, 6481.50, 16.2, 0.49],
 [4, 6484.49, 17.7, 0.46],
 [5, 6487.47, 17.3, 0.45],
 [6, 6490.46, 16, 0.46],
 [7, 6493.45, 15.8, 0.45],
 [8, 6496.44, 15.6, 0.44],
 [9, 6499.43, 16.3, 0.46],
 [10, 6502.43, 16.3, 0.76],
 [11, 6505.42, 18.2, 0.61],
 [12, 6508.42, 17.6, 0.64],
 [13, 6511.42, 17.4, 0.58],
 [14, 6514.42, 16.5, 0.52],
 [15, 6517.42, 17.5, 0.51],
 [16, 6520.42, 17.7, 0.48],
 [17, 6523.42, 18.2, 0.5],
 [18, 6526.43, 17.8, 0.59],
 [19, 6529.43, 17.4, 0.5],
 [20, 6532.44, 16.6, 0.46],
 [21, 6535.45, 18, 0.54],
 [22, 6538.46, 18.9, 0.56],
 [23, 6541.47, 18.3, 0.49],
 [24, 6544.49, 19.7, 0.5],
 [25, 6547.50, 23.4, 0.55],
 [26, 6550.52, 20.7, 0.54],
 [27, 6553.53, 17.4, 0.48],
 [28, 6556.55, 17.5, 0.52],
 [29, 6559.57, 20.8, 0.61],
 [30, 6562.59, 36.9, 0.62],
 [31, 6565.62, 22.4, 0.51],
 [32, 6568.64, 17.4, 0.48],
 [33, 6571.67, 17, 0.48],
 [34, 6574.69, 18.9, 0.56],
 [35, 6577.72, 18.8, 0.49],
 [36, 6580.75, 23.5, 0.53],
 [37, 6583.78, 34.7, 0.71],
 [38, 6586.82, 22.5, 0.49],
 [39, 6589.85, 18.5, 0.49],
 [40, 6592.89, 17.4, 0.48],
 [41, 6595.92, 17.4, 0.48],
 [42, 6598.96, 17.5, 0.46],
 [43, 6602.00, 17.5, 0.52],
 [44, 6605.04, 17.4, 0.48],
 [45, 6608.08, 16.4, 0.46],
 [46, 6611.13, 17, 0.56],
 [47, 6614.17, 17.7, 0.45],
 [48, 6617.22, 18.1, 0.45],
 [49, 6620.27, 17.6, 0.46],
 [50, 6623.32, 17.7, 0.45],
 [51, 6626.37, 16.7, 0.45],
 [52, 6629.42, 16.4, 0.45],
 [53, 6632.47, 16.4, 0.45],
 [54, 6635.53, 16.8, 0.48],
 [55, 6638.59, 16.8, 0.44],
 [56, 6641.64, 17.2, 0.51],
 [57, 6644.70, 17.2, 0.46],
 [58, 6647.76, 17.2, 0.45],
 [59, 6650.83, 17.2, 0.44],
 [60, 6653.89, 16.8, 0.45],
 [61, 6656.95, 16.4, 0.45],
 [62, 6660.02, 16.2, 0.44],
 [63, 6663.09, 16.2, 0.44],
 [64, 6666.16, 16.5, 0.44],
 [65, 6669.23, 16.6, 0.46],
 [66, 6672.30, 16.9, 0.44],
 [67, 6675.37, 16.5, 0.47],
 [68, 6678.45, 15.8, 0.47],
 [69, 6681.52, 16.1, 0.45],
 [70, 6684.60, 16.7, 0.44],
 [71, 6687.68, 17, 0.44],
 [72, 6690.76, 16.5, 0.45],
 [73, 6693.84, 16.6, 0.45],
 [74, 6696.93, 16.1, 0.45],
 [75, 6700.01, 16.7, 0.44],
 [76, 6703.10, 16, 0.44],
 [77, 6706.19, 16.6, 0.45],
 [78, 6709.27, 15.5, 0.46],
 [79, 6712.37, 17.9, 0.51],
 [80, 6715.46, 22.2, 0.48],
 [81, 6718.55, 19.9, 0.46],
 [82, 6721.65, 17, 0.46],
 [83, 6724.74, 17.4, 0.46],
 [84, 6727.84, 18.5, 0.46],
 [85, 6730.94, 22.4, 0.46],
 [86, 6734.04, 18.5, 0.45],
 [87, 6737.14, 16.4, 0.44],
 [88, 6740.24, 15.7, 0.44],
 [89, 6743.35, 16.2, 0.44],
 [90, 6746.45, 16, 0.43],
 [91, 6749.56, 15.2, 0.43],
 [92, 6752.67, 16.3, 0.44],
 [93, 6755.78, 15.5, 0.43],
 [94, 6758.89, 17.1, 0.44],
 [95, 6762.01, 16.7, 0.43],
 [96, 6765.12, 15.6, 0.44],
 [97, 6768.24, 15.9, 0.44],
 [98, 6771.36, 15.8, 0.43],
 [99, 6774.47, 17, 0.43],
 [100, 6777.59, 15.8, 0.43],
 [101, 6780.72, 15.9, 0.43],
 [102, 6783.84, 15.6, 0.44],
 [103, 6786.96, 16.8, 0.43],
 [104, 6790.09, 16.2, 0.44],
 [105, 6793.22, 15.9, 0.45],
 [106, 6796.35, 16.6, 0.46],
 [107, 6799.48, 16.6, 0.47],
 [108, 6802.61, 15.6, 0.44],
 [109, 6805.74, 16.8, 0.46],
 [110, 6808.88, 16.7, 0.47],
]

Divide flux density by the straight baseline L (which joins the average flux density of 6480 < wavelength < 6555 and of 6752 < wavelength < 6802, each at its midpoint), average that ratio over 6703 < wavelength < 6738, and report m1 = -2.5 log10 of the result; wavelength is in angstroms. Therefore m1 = -0.11 mag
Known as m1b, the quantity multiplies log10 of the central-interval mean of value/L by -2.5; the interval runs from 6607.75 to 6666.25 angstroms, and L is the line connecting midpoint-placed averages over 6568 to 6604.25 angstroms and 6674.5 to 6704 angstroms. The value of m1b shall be 0.08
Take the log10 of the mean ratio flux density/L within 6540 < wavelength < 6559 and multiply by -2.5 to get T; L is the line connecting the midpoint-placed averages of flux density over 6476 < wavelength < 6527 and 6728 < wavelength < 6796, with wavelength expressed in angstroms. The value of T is -0.16 mag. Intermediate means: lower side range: 17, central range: 19.6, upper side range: 16.5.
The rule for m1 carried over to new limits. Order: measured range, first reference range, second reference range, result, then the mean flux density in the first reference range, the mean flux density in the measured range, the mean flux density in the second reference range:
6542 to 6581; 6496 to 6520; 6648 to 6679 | -0.236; 17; 21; 16.6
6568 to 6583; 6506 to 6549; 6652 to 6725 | -0.125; 18.2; 20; 16.9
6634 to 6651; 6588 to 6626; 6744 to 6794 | 0.011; 17.5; 17.1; 16.1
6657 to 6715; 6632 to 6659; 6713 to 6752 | 0.051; 16.9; 16.6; 17.9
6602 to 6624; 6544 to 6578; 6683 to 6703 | 0.110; 21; 17.4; 16.5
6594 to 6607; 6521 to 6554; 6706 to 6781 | 0.051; 18.8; 17.4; 17.1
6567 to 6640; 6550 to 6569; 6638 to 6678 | 0.067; 22.2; 18.6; 16.7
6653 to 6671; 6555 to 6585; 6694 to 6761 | 0.186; 22.7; 16.4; 17.3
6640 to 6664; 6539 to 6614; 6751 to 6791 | 0.115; 20.3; 16.8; 16.2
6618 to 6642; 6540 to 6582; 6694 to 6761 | 0.144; 20.9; 17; 17.3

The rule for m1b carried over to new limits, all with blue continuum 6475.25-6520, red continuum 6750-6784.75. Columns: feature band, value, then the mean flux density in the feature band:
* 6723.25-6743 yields -0.12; 18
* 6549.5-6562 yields -0.21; 20.4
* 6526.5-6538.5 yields -0.05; 17.6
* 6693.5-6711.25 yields 0.00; 16.3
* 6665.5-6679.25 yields -0.01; 16.5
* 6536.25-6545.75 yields -0.13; 18.9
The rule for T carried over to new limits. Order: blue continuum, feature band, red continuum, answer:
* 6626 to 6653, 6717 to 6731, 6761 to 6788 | -0.14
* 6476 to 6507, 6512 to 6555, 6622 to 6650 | -0.10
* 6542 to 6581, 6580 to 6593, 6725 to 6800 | -0.17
